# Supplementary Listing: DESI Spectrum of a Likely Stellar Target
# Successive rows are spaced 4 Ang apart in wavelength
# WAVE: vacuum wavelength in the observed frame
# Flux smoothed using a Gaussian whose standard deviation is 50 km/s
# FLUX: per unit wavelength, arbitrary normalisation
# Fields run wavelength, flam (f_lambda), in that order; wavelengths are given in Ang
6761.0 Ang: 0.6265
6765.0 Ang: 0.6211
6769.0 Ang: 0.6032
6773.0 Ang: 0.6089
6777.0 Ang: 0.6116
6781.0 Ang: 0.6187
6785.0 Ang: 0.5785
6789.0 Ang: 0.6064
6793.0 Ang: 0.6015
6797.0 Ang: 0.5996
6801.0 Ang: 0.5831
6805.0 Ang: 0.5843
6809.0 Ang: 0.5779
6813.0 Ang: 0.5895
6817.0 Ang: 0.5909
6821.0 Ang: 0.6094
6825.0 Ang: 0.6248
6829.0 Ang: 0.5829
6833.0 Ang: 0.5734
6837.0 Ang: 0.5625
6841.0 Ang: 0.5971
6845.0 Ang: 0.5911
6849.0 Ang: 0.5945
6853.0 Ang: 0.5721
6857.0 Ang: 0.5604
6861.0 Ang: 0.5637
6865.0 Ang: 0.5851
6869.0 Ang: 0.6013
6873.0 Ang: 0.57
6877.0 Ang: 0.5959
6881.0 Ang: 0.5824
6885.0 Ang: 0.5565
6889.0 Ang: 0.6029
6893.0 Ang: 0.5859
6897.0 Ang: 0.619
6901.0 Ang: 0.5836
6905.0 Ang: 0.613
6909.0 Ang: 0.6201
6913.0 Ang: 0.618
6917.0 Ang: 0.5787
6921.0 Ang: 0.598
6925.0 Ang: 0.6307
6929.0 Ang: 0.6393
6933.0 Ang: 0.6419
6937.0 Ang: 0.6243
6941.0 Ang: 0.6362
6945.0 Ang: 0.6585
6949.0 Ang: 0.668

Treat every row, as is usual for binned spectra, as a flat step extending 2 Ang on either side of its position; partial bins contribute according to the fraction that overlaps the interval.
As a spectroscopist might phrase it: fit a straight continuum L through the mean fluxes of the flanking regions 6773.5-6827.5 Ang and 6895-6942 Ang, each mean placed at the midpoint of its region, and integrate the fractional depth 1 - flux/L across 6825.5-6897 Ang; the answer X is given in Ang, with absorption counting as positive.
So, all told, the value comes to 2.9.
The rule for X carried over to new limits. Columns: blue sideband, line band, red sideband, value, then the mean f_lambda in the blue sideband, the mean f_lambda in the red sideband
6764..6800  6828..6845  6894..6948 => 0.85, 0.604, 0.62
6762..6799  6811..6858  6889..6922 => 1.28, 0.606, 0.602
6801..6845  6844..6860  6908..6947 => 0.56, 0.589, 0.625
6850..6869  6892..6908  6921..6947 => 0.14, 0.575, 0.635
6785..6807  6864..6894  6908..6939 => 1.23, 0.593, 0.619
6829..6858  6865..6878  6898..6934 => 0.10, 0.58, 0.613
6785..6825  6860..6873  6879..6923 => 0.28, 0.594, 0.596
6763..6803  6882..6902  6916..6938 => 0.87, 0.603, 0.62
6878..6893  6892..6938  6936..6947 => 0.01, 0.582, 0.641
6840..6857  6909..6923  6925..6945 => 0.54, 0.585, 0.637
